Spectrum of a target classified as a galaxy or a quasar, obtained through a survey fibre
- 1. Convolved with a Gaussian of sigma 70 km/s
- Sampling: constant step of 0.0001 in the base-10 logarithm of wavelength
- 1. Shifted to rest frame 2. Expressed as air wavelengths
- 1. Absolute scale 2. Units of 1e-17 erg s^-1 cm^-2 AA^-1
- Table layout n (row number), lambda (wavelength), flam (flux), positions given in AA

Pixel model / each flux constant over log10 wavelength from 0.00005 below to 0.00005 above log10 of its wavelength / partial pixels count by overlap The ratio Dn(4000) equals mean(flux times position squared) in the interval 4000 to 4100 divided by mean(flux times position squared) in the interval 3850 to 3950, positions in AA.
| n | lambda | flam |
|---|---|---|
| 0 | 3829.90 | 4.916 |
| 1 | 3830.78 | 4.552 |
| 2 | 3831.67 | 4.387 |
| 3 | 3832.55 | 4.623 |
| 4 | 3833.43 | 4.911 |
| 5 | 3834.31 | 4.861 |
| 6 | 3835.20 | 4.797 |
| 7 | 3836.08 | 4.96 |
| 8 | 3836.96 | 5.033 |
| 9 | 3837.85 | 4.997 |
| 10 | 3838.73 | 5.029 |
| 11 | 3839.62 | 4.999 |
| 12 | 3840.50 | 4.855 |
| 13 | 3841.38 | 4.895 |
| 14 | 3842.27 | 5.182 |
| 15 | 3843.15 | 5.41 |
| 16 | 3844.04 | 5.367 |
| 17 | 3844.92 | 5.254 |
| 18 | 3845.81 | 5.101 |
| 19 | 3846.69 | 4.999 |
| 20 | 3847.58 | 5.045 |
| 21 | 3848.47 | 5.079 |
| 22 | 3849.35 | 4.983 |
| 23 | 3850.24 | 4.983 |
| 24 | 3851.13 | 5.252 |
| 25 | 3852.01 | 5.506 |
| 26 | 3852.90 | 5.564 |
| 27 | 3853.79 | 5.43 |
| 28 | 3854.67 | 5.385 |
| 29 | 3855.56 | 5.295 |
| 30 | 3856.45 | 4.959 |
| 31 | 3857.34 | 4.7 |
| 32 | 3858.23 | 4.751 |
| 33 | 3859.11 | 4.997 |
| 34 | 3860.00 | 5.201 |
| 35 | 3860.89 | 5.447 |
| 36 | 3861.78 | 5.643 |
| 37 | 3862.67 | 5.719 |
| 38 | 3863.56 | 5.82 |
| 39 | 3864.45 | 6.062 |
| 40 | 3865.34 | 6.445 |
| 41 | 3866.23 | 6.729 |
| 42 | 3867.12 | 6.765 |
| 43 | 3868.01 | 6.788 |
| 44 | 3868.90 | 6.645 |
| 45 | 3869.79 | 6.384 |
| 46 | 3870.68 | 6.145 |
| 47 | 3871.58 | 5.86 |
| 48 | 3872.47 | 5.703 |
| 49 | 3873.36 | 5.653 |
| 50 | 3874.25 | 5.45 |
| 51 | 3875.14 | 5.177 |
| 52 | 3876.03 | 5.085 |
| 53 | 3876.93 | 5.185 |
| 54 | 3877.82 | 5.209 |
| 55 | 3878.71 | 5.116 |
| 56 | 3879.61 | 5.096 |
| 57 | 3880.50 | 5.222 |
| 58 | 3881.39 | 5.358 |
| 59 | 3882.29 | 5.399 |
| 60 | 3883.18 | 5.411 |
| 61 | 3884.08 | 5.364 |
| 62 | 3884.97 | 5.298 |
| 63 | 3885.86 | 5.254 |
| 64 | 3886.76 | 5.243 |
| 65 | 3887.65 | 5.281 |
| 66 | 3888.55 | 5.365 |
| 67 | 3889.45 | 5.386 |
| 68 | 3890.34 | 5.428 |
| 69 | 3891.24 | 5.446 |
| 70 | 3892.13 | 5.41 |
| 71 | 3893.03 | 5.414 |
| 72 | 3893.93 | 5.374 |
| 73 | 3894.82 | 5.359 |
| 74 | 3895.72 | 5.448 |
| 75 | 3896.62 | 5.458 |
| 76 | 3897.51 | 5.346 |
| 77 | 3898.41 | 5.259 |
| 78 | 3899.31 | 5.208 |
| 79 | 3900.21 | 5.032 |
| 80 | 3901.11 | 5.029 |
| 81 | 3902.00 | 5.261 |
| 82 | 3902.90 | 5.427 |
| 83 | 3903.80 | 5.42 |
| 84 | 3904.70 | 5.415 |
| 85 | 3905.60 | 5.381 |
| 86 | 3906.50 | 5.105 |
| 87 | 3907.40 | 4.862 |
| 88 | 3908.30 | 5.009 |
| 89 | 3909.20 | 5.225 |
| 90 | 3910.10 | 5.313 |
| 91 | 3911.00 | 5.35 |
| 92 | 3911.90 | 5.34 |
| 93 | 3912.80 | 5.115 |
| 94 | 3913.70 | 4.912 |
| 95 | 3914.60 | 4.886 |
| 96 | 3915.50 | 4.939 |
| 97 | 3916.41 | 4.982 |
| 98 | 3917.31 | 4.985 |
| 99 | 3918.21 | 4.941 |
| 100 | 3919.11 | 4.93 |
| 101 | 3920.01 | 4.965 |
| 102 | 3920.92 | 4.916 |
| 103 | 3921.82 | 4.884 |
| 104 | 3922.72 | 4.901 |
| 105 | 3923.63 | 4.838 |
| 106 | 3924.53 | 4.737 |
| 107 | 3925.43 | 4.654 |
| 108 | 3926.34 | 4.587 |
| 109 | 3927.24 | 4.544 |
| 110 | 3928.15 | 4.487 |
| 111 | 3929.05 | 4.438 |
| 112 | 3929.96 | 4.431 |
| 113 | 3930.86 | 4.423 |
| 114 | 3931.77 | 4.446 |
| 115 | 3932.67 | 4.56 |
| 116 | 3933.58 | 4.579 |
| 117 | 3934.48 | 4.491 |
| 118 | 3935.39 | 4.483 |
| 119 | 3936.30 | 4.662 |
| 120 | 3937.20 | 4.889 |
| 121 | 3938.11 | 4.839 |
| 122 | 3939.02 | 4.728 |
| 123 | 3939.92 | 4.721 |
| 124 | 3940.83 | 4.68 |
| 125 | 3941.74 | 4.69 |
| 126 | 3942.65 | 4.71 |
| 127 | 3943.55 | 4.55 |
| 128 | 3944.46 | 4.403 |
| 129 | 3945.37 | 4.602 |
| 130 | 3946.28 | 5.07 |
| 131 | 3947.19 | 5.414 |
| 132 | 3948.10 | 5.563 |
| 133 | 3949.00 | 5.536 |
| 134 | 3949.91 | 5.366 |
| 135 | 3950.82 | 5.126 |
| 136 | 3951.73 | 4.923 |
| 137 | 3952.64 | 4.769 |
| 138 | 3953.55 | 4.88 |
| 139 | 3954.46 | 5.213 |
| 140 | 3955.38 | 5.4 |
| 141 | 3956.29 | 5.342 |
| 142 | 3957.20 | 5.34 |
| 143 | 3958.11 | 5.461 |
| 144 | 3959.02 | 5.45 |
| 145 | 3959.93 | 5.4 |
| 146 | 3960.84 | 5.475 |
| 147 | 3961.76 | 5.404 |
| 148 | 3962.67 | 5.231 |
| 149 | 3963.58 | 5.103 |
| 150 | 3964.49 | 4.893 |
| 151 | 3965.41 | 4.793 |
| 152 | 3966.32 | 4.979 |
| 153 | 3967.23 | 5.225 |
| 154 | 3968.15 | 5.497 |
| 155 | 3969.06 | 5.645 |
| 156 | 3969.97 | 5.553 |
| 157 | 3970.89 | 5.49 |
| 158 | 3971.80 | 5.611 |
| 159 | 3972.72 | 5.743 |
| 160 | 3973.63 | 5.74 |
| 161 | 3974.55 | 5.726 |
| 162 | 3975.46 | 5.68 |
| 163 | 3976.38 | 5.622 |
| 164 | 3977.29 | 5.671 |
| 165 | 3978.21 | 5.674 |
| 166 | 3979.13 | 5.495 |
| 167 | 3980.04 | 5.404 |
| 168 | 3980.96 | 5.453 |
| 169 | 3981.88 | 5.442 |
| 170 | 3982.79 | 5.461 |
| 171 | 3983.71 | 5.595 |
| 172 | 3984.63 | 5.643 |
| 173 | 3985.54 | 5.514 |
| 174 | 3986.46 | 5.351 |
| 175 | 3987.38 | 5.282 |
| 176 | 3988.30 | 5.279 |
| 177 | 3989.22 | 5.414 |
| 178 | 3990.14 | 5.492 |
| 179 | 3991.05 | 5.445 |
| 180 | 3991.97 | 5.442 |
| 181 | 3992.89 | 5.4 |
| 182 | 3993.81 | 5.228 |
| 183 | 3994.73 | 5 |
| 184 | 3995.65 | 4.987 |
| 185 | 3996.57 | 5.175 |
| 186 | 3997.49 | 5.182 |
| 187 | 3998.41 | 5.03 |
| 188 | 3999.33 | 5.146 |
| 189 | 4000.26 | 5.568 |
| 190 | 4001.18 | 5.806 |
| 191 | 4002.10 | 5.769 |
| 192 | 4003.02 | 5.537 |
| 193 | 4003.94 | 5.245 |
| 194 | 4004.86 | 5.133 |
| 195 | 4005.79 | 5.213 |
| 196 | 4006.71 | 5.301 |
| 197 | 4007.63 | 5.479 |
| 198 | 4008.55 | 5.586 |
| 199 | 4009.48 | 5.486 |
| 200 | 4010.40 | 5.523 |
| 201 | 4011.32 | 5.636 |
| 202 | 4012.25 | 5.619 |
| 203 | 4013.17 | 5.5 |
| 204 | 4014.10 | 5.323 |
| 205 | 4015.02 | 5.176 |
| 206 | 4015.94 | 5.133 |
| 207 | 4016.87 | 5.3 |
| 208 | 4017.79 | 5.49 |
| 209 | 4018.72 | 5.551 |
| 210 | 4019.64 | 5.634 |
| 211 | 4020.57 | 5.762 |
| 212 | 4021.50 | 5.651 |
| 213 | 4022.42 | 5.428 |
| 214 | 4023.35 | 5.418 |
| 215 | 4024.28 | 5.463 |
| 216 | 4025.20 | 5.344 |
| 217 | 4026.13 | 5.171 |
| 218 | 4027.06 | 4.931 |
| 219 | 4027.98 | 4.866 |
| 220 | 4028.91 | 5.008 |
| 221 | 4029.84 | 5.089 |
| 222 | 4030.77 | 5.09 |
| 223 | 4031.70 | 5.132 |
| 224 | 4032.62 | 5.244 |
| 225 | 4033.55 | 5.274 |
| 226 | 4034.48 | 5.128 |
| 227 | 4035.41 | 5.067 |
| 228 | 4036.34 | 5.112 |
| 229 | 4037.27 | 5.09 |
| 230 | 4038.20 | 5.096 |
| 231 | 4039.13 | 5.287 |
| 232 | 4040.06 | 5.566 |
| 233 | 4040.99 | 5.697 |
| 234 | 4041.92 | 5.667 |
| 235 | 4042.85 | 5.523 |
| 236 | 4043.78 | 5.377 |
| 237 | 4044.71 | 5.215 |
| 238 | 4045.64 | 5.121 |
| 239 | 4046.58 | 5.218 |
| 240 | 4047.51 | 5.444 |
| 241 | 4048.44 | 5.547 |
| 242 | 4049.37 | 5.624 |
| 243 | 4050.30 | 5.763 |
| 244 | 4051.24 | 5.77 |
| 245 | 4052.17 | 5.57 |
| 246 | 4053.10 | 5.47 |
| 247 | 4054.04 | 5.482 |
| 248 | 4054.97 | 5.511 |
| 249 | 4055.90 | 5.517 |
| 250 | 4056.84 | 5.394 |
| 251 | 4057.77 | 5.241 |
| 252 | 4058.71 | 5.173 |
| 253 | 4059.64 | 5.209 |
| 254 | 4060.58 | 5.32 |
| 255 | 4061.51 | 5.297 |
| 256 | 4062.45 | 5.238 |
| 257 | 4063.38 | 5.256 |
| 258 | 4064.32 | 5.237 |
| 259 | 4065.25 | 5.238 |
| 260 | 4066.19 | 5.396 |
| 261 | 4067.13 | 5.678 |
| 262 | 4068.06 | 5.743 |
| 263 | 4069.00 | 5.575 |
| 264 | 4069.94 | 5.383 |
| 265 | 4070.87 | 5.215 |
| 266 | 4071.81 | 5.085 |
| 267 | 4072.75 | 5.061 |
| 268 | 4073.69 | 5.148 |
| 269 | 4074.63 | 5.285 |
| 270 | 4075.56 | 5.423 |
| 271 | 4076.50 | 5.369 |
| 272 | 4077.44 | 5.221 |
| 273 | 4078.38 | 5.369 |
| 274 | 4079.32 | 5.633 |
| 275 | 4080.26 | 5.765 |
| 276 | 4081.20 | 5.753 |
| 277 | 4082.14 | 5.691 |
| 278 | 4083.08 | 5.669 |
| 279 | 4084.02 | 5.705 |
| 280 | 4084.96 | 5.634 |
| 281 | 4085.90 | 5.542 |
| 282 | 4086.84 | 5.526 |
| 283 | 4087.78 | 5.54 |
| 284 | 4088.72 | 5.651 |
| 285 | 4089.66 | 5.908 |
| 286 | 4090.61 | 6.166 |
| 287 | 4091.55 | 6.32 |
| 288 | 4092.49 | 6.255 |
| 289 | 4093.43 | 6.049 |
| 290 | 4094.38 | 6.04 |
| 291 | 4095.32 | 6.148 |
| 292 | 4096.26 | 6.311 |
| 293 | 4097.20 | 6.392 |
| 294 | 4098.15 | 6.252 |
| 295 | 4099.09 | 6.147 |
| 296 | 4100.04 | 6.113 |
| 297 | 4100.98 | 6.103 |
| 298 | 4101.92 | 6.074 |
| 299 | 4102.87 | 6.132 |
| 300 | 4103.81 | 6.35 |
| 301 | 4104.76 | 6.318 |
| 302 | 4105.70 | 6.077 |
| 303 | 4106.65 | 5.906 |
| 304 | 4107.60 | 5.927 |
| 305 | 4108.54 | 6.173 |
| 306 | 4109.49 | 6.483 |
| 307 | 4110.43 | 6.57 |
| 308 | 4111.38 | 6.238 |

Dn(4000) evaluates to 1.1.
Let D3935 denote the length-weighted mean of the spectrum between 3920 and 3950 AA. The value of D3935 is 4.75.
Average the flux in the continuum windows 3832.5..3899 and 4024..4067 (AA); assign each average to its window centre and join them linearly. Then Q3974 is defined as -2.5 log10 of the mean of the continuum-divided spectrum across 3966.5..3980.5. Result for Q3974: -0.05 mag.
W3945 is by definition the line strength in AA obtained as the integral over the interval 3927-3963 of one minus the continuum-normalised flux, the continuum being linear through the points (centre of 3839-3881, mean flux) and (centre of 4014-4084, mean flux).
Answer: 3.3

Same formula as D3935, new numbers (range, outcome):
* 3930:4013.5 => 5.24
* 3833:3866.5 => 5.25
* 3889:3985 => 5.13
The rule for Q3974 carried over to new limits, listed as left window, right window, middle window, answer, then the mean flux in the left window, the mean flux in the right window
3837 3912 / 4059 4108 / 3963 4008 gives 0.031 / 5.38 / 5.71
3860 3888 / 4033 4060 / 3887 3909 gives 0.067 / 5.67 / 5.38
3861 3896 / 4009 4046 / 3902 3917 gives 0.079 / 5.62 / 5.33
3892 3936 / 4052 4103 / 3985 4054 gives 0.008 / 4.98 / 5.63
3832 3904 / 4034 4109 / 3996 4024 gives 0.022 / 5.36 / 5.61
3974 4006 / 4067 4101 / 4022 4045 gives 0.062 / 5.42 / 5.72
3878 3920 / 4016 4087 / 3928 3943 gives 0.146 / 5.23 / 5.38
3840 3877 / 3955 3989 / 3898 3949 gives 0.118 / 5.5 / 5.43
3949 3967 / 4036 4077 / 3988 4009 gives -0.015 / 5.2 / 5.38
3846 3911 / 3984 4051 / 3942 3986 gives 0.013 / 5.42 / 5.35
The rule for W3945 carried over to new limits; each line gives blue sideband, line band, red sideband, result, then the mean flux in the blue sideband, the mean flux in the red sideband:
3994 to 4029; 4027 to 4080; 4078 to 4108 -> 3.1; 5.36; 5.95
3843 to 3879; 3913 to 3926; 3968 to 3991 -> 1.5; 5.52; 5.54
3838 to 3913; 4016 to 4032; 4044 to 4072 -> 0.3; 5.38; 5.4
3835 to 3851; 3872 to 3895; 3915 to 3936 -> -2.1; 5.06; 4.7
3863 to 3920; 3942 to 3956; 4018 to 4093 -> 1.0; 5.42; 5.43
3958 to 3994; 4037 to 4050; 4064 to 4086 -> 0.1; 5.44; 5.45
